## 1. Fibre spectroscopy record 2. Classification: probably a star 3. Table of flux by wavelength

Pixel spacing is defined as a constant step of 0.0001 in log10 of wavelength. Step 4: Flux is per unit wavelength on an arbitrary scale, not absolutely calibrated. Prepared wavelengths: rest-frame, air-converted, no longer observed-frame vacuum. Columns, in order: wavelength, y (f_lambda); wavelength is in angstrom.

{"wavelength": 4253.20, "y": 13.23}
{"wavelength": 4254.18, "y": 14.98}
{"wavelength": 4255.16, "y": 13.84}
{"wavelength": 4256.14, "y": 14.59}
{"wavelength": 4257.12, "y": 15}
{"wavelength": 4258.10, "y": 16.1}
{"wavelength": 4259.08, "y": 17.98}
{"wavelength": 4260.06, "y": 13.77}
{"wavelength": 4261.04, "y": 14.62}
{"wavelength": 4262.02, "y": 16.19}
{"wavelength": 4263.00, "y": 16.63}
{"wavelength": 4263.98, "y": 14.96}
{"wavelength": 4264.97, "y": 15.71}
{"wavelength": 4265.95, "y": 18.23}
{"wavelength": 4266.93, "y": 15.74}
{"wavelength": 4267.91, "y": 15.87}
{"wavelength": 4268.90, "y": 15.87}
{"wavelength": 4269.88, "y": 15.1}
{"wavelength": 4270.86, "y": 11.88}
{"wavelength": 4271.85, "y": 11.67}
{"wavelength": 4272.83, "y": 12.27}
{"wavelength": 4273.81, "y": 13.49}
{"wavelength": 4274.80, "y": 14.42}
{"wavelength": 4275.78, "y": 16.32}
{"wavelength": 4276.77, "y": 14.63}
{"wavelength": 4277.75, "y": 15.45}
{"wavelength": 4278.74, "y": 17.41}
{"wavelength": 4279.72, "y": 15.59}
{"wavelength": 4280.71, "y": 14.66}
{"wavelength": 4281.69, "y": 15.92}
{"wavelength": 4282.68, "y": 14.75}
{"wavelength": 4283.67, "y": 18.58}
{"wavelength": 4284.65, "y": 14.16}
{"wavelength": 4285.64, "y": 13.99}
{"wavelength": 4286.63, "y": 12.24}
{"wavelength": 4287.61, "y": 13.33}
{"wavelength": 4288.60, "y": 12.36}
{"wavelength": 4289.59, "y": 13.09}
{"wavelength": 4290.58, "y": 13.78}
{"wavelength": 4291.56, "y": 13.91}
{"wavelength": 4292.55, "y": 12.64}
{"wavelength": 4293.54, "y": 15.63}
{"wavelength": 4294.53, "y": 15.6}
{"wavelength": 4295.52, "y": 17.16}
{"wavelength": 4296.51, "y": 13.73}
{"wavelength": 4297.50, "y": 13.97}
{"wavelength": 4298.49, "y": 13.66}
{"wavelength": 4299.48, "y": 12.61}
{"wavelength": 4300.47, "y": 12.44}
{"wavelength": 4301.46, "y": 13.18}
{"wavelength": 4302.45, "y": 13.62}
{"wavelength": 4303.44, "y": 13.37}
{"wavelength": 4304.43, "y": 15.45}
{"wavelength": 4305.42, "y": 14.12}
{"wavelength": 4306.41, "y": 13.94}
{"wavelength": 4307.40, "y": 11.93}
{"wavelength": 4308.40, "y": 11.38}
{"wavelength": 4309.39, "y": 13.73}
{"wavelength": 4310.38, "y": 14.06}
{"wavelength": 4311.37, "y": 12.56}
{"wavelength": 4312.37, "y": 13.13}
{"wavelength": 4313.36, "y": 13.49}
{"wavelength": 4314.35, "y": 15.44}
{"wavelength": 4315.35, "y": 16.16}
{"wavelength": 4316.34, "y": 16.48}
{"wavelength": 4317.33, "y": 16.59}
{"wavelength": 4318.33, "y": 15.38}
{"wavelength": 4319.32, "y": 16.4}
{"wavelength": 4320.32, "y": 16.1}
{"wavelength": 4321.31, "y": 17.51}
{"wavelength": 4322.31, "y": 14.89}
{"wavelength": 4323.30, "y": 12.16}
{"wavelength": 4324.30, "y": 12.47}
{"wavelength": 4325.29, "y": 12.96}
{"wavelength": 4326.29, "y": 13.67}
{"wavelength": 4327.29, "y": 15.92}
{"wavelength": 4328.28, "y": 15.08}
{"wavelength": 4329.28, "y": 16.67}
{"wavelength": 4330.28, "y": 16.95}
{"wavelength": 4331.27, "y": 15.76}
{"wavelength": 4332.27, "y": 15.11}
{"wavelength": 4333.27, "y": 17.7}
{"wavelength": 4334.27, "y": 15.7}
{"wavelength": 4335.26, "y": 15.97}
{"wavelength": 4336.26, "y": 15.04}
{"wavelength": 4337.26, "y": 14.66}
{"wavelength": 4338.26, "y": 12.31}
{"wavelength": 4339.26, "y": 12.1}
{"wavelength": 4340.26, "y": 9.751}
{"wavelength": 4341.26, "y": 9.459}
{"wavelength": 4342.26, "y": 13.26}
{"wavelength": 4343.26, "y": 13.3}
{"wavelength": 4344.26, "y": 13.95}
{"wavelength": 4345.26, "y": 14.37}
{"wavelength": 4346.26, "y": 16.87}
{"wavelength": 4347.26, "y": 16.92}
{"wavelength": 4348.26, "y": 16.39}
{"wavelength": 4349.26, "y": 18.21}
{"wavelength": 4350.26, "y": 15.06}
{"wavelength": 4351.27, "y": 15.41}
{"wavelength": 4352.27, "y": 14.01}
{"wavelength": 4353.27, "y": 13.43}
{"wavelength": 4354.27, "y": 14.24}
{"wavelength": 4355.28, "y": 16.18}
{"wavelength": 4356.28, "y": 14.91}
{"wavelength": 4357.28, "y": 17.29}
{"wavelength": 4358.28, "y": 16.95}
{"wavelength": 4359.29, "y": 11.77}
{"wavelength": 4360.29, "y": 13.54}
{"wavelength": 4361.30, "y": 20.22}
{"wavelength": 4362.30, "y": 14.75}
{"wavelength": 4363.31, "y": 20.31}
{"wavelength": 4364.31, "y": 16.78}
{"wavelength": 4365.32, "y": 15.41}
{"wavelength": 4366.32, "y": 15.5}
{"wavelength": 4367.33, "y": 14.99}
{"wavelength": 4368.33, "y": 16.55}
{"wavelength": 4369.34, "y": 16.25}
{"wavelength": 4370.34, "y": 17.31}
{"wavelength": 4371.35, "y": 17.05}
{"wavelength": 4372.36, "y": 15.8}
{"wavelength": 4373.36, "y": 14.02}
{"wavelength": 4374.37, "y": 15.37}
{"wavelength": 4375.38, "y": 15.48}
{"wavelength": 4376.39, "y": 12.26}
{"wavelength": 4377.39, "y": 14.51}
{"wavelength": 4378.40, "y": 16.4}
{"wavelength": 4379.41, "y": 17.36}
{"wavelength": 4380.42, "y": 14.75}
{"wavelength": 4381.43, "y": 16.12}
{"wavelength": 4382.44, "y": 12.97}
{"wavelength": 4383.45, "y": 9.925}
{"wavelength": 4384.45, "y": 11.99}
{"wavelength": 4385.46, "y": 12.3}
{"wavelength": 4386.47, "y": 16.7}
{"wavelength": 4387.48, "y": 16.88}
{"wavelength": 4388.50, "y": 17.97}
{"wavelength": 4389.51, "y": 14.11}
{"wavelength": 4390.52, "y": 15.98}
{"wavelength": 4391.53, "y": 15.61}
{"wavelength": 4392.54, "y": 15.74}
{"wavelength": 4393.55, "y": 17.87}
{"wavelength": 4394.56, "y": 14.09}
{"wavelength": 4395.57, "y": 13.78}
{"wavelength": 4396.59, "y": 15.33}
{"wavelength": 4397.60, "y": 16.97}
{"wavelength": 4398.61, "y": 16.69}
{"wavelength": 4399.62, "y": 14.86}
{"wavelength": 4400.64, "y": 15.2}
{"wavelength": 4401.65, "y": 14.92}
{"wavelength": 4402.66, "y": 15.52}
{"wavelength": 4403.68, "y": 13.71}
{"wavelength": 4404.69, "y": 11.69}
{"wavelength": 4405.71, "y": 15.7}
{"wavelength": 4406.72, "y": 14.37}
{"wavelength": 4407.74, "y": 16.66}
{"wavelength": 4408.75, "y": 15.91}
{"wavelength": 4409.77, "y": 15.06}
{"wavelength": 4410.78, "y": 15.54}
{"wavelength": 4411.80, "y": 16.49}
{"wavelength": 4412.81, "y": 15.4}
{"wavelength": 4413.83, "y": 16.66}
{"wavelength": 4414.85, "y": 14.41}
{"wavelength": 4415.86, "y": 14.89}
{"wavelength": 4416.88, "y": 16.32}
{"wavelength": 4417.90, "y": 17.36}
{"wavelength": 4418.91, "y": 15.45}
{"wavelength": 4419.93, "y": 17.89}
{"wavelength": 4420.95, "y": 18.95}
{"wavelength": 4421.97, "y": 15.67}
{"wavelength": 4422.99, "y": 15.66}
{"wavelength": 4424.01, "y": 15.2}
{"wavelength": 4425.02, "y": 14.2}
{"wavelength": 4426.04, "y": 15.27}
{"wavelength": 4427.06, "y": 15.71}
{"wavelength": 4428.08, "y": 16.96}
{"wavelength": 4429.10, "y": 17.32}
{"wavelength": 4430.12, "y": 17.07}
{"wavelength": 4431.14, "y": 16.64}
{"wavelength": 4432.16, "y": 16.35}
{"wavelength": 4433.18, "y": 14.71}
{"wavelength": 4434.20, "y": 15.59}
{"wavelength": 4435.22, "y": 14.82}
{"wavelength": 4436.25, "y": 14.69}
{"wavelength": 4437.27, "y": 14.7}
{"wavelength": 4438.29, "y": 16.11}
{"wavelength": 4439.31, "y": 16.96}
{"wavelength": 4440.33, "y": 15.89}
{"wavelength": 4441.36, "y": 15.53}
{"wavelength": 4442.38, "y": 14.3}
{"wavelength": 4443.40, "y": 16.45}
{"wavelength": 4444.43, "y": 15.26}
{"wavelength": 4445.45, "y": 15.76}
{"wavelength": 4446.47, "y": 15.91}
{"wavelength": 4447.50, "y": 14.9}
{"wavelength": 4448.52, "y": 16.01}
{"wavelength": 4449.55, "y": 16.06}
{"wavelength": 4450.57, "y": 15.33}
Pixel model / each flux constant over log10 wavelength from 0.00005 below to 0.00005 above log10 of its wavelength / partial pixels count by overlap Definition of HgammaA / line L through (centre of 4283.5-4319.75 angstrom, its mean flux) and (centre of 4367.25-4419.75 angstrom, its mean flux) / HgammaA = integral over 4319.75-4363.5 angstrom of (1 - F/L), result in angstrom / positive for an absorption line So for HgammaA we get -0.9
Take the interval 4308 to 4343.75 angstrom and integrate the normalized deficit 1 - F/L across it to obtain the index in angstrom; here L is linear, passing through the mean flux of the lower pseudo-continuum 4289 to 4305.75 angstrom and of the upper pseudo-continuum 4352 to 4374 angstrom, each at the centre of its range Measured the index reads 0.80 angstrom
